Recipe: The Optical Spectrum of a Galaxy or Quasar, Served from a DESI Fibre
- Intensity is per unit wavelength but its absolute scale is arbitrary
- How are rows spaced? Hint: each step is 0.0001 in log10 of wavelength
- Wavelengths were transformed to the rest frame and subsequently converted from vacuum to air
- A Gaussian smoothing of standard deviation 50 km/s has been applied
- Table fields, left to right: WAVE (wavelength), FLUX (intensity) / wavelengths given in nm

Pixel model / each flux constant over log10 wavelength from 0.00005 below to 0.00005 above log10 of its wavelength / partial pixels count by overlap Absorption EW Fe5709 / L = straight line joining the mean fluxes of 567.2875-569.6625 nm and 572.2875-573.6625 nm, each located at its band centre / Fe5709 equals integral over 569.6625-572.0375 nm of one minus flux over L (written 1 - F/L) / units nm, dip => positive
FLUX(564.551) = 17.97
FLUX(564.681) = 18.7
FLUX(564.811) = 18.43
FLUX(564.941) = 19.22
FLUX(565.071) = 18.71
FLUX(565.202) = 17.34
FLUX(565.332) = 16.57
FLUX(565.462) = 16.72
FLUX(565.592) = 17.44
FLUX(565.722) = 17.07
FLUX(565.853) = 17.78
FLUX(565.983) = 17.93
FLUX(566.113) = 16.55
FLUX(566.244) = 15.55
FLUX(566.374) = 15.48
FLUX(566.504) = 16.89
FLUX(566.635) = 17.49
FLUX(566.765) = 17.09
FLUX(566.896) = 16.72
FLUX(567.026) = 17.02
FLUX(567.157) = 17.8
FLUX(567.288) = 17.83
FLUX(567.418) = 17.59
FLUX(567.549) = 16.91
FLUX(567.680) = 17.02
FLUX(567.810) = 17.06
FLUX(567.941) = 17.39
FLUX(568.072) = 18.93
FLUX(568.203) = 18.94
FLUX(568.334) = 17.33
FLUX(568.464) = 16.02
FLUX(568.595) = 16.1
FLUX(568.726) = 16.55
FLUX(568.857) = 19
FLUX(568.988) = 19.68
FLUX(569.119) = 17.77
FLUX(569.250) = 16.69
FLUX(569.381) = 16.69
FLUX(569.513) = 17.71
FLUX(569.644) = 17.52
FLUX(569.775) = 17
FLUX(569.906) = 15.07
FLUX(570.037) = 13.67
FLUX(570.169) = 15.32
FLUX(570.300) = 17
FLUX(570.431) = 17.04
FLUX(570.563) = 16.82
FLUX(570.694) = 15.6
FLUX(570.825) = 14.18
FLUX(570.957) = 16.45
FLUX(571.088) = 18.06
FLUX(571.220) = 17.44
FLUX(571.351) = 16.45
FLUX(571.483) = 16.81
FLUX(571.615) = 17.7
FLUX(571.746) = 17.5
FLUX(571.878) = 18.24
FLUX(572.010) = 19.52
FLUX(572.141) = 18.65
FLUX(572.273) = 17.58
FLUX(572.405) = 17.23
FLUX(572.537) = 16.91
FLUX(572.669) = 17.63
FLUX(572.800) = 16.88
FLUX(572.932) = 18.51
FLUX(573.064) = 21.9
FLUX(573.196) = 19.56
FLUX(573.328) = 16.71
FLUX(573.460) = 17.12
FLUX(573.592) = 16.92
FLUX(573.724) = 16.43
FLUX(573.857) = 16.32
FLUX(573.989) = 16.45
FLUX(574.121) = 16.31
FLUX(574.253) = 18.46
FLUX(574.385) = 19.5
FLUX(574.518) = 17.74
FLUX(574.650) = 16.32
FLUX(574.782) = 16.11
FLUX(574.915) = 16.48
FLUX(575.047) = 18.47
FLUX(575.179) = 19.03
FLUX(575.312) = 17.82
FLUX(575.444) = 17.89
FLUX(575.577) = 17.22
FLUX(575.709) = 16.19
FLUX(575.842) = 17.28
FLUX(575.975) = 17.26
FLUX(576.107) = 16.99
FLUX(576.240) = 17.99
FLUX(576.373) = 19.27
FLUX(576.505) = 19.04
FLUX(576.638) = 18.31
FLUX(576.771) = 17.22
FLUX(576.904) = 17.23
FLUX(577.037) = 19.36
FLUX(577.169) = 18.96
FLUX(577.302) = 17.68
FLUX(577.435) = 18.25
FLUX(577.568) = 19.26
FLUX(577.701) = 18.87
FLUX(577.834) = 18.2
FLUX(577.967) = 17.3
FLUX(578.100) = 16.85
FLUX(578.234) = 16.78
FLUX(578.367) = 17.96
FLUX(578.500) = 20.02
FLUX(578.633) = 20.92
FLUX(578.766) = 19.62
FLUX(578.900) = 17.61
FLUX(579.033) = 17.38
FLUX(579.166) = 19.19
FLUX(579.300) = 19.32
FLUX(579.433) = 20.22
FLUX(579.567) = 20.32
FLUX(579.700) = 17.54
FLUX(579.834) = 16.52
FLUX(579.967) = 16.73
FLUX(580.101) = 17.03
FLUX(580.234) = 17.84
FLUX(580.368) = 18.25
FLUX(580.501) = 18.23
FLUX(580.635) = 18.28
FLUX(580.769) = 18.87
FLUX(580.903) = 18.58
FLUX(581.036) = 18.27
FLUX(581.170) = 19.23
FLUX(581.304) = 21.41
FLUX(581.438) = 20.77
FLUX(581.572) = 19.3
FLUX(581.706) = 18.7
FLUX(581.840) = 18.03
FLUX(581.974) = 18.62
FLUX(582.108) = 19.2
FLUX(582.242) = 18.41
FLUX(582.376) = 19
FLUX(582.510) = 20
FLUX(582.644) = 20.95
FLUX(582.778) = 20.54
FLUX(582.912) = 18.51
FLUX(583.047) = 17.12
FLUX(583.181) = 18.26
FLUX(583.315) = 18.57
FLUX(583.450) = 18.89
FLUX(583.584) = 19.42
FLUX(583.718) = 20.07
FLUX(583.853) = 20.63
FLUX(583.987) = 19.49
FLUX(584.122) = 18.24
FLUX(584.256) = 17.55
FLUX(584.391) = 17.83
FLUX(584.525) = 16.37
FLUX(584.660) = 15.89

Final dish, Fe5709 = 0.15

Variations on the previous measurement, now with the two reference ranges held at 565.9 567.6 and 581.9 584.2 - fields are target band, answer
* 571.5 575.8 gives 0.062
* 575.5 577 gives 0.049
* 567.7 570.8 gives 0.066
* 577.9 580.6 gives 0.055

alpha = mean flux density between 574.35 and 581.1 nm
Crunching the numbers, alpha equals 18.1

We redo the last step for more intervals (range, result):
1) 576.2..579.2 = 18.4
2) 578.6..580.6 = 18.4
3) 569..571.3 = 16.5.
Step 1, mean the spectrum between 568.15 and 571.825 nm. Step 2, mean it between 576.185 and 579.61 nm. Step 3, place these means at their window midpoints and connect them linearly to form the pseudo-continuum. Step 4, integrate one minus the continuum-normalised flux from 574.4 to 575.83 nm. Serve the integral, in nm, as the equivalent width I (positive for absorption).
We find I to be 0.04 nm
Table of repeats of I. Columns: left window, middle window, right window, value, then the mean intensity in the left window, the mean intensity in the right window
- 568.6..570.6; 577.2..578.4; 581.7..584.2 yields 0.020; 16.9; 19.1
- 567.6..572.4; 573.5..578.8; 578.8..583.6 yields 0.052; 17.1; 18.8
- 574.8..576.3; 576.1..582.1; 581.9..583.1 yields -0.063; 17.5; 19.2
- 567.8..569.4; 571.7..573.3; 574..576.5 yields -0.066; 17.6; 17.6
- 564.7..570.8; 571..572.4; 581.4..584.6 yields -0.013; 17.1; 18.9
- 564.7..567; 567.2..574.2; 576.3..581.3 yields 0.179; 17.3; 18.4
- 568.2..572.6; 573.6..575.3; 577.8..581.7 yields 0.038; 17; 18.6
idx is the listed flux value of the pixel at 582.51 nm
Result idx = 20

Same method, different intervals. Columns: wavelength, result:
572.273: 17.58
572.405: 17.23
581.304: 21.41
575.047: 18.47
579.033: 17.38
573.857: 16.32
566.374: 15.48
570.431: 17.04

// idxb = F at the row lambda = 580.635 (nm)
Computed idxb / 18.28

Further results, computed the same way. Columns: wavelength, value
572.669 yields 17.63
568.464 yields 16.02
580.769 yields 18.87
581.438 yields 20.77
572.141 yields 18.65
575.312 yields 17.82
